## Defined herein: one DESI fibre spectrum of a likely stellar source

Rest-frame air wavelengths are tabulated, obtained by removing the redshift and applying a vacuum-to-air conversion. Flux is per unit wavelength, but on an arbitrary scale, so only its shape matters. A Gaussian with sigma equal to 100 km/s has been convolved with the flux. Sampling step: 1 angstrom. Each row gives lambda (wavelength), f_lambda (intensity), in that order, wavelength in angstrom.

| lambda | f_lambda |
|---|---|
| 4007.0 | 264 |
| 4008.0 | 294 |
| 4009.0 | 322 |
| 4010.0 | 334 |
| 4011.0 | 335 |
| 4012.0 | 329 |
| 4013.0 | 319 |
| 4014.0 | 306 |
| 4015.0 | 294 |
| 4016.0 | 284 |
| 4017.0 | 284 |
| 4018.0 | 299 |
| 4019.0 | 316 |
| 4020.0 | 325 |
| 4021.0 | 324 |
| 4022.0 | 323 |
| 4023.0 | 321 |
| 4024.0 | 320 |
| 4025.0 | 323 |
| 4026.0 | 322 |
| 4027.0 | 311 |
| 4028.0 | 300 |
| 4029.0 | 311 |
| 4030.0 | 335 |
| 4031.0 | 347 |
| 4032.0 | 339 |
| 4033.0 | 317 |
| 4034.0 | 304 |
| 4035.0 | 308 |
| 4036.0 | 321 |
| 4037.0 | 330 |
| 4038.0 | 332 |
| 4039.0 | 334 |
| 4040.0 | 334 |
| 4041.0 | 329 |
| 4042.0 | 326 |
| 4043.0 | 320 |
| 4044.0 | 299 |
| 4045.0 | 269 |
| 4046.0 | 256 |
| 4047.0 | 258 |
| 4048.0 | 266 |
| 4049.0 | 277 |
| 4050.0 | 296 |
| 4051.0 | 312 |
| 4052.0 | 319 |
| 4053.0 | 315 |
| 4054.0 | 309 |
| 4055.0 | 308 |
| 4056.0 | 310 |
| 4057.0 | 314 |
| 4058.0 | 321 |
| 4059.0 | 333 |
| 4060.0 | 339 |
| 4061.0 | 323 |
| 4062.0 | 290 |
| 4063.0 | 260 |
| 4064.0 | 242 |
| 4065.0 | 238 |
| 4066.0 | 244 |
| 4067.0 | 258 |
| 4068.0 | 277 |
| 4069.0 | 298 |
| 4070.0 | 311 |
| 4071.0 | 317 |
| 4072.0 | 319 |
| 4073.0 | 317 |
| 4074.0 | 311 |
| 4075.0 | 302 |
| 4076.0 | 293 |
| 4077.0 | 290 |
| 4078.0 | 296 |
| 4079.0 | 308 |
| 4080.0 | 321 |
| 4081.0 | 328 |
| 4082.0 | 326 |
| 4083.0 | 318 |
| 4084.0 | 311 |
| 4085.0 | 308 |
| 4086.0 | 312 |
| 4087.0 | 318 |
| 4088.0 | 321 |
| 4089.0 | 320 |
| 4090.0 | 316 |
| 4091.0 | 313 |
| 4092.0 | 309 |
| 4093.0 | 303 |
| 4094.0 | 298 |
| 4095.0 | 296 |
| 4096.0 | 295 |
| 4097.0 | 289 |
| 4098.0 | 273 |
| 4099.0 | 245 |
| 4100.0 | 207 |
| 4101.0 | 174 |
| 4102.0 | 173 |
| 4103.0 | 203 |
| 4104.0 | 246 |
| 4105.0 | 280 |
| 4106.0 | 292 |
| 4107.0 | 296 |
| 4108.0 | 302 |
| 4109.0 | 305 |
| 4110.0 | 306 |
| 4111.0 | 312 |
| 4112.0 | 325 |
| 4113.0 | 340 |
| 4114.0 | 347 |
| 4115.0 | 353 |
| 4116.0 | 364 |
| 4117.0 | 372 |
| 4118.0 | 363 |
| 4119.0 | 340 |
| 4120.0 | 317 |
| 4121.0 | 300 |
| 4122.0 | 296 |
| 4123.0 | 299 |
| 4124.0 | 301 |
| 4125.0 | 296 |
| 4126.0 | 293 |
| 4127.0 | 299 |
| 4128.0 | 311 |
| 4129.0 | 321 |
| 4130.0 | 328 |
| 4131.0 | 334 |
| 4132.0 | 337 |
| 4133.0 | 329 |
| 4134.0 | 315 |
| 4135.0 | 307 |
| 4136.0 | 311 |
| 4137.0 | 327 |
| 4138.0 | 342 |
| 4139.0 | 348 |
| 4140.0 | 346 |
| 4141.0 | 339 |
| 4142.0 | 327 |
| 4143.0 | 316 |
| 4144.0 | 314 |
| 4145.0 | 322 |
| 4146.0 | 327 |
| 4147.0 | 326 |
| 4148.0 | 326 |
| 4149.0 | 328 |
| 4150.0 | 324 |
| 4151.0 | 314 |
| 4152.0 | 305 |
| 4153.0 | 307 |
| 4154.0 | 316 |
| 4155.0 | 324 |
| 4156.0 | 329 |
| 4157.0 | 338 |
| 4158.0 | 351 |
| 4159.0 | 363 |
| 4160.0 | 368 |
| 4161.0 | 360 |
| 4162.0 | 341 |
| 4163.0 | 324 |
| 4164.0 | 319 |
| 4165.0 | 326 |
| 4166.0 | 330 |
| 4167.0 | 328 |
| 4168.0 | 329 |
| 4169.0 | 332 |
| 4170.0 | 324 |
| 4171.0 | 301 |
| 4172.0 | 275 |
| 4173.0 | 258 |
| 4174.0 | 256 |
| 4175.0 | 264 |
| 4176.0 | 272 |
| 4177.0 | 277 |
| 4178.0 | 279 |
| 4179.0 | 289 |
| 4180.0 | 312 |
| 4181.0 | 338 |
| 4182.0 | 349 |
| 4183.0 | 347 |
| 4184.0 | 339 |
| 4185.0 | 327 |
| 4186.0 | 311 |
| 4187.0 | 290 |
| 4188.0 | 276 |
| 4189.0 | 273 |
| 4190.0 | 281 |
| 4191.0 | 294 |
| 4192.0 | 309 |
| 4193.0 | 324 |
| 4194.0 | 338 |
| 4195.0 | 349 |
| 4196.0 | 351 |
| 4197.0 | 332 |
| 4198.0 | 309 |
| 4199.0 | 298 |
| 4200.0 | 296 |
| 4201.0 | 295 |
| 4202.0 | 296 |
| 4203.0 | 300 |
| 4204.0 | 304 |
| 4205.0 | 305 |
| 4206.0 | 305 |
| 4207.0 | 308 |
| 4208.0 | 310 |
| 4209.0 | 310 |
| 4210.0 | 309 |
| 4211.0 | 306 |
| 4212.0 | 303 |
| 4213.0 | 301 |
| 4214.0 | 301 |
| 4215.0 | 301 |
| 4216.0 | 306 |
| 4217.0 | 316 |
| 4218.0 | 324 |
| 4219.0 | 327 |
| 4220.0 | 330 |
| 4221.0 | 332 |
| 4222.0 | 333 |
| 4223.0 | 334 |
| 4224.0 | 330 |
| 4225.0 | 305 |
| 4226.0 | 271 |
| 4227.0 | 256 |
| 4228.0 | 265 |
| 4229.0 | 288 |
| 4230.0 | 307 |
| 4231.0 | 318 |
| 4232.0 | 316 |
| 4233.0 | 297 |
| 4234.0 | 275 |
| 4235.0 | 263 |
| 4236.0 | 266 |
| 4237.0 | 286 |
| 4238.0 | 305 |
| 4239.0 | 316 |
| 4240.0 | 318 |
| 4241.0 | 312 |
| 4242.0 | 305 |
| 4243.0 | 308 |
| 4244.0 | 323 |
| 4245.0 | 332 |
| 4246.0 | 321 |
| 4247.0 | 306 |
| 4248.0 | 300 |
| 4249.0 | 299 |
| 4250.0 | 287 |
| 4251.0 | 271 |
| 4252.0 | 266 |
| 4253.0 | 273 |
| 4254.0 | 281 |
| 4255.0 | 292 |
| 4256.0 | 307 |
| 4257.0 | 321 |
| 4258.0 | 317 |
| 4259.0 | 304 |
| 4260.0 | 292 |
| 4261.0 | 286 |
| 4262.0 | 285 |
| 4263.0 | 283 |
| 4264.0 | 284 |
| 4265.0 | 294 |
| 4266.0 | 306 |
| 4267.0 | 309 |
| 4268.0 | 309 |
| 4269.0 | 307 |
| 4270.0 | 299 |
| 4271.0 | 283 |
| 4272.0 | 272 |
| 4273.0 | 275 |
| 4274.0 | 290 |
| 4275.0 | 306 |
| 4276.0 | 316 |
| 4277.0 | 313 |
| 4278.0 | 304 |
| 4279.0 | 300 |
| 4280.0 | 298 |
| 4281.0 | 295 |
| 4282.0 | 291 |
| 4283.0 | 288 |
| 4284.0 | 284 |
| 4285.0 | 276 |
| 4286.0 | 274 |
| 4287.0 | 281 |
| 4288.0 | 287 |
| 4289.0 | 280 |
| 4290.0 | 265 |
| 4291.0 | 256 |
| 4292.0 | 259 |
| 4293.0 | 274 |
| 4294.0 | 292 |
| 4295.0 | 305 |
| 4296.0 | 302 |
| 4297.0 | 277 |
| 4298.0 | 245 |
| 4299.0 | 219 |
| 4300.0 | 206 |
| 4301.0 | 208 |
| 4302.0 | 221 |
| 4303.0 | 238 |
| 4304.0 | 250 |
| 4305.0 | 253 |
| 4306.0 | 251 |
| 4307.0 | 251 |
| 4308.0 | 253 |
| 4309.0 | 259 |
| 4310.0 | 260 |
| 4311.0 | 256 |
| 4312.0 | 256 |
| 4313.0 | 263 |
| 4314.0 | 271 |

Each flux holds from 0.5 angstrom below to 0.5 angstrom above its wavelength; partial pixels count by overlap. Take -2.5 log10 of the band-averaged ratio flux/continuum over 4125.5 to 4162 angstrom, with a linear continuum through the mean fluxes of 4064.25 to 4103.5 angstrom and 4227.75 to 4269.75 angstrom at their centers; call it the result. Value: -0.12 mag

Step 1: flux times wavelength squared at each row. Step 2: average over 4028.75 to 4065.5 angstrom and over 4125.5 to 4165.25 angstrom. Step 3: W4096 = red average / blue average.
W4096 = 1.1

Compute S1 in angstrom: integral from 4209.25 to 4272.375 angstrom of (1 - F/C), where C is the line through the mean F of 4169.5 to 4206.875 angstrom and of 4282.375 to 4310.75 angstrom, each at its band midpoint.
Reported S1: -3.91 angstrom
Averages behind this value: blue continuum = 304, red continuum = 261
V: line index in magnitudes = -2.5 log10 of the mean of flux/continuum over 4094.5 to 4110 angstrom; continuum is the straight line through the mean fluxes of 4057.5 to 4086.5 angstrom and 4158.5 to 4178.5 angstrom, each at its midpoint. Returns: 0.169 mag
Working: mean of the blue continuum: 300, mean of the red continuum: 311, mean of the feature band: 260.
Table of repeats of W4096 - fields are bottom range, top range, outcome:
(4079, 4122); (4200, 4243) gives 1.07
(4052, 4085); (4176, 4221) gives 1.09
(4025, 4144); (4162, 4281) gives 1.06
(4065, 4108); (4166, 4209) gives 1.12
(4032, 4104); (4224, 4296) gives 1.09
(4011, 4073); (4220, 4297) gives 1.07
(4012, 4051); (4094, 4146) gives 1.03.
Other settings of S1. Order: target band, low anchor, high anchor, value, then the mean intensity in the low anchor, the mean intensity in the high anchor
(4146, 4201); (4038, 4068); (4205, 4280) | -2.96 angstrom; 297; 301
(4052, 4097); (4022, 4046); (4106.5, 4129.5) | 2.20 angstrom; 318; 320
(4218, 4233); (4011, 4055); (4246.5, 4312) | -1.13 angstrom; 311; 280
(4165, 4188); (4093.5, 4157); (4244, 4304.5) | -0.42 angstrom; 308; 285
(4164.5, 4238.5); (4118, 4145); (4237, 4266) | 0.65 angstrom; 320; 299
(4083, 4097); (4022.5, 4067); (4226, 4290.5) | -0.25 angstrom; 306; 294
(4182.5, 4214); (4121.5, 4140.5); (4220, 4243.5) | -0.29 angstrom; 318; 301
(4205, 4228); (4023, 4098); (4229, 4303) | -1.26 angstrom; 306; 289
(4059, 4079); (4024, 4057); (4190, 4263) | 1.13 angstrom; 311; 304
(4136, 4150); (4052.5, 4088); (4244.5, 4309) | -1.59 angstrom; 303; 282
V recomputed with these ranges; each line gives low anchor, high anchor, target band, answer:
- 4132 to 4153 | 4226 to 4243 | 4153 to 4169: -0.057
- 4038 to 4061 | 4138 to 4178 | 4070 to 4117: 0.049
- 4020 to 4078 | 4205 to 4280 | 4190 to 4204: -0.039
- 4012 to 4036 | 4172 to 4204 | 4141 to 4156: -0.049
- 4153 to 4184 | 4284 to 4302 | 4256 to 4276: -0.079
